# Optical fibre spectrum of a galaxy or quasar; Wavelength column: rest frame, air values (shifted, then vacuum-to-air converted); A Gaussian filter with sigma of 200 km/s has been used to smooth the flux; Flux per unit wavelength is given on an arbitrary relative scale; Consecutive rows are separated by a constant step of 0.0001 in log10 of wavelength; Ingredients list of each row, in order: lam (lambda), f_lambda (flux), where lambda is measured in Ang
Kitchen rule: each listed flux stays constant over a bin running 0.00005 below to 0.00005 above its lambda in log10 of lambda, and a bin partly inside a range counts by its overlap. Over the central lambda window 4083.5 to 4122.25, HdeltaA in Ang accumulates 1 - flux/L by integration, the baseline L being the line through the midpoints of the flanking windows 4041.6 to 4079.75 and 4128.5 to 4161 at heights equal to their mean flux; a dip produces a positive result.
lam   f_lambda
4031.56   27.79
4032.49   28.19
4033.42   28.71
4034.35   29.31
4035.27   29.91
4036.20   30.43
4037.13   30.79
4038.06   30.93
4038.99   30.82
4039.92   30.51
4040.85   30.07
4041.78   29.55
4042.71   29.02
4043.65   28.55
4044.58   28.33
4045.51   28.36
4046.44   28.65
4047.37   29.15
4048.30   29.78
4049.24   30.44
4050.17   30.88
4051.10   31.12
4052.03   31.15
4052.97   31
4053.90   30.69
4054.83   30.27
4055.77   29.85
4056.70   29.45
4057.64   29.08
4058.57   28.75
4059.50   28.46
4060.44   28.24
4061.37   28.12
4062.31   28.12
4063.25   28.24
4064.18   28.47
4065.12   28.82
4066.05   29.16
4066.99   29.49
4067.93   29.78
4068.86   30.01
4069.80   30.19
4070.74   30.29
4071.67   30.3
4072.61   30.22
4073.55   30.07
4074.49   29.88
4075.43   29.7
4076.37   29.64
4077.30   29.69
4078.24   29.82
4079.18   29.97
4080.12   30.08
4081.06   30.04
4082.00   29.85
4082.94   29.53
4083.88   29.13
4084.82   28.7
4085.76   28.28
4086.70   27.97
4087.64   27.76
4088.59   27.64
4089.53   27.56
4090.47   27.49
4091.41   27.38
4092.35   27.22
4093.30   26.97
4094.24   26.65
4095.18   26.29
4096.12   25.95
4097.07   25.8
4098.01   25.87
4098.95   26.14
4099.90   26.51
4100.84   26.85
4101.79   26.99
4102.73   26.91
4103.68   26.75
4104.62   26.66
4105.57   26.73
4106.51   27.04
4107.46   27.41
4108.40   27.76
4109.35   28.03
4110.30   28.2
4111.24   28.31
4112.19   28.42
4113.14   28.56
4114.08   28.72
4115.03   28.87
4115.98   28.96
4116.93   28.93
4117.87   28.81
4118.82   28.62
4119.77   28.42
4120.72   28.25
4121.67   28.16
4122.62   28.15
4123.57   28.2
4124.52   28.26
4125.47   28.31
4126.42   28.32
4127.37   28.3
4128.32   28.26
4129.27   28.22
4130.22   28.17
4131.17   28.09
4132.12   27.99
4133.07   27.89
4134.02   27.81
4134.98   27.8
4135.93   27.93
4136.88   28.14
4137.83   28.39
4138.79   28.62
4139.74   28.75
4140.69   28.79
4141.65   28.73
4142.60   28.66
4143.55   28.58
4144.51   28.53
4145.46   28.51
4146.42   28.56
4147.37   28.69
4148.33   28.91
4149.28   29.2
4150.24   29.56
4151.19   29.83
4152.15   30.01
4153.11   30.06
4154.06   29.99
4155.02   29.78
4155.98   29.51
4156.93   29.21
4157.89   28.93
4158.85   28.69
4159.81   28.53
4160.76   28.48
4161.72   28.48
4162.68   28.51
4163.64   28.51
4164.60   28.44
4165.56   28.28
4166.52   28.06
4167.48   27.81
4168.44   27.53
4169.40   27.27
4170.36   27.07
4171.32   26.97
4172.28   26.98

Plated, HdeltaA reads 2.0 Ang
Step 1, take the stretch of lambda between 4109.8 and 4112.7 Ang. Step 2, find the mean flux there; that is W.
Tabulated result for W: 28.3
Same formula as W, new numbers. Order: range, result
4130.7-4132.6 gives 28.1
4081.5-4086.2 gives 29.1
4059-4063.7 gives 28.2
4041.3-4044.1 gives 29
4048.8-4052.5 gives 30.9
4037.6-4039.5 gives 30.9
